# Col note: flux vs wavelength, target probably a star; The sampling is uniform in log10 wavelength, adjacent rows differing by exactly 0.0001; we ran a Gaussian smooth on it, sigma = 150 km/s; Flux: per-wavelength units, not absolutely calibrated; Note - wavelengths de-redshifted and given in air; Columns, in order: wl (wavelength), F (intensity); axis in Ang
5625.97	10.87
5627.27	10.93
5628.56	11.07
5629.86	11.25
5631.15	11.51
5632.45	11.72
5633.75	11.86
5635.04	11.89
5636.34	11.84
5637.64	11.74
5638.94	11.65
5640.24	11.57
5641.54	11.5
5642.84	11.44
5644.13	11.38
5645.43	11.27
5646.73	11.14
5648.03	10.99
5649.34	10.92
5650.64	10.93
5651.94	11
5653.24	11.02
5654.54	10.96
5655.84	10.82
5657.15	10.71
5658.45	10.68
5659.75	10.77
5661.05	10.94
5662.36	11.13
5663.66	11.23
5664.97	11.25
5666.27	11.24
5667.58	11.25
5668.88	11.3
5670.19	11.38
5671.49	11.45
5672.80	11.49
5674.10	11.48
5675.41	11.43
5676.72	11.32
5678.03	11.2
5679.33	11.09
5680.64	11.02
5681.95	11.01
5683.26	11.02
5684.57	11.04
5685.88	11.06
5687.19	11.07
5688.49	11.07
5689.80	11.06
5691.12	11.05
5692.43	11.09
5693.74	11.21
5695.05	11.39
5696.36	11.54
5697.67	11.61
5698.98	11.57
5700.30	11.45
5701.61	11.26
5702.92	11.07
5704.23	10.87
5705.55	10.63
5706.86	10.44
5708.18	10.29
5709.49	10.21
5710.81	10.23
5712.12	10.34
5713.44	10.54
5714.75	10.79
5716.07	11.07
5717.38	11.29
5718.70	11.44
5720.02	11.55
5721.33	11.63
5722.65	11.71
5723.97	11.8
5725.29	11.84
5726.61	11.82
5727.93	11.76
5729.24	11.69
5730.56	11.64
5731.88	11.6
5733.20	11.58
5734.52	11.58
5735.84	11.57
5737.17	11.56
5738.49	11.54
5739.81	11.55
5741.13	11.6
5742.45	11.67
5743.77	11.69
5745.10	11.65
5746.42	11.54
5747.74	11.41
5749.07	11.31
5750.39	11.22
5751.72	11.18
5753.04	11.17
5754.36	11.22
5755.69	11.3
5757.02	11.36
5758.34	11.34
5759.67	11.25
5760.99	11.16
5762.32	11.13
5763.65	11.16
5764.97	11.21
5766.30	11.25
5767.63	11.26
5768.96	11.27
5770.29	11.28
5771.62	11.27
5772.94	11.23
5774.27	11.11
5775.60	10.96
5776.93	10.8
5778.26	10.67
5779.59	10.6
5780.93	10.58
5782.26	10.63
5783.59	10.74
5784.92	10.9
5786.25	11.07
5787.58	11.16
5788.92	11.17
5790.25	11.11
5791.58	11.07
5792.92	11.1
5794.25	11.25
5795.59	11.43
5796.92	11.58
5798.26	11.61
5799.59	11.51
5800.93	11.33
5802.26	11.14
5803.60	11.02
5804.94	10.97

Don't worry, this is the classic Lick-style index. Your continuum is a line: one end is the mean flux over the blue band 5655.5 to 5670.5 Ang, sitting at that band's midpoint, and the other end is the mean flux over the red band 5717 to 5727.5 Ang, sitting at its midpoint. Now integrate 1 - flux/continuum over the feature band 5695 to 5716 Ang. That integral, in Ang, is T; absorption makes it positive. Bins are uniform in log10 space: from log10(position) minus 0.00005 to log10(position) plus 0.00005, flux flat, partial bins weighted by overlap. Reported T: 1.1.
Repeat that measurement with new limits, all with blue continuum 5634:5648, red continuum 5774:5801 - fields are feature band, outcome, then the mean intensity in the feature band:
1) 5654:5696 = 1.1 Ang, 11.1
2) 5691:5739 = 0.2 Ang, 11.3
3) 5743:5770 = -0.4 Ang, 11.3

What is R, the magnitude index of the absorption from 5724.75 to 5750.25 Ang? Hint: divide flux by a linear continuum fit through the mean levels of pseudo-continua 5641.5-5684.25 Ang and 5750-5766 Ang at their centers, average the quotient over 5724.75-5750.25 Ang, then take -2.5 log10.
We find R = -0.04 mag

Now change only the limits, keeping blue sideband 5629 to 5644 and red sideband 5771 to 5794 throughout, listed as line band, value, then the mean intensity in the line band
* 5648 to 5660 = 0.065 mag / 10.9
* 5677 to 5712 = 0.033 mag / 11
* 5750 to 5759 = -0.017 mag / 11.3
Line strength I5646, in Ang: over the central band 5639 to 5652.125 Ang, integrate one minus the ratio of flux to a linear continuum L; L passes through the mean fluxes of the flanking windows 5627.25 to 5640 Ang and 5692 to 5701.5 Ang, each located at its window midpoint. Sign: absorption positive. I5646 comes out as 0.3 Ang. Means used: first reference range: 11.6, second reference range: 11.4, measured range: 11.2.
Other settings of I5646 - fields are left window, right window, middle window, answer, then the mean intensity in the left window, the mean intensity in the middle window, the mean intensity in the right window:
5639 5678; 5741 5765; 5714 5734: -0.4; 11.2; 11.5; 11.3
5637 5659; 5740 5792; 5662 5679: -0.2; 11.2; 11.3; 11.2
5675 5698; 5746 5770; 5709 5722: 0.3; 11.2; 10.9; 11.3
